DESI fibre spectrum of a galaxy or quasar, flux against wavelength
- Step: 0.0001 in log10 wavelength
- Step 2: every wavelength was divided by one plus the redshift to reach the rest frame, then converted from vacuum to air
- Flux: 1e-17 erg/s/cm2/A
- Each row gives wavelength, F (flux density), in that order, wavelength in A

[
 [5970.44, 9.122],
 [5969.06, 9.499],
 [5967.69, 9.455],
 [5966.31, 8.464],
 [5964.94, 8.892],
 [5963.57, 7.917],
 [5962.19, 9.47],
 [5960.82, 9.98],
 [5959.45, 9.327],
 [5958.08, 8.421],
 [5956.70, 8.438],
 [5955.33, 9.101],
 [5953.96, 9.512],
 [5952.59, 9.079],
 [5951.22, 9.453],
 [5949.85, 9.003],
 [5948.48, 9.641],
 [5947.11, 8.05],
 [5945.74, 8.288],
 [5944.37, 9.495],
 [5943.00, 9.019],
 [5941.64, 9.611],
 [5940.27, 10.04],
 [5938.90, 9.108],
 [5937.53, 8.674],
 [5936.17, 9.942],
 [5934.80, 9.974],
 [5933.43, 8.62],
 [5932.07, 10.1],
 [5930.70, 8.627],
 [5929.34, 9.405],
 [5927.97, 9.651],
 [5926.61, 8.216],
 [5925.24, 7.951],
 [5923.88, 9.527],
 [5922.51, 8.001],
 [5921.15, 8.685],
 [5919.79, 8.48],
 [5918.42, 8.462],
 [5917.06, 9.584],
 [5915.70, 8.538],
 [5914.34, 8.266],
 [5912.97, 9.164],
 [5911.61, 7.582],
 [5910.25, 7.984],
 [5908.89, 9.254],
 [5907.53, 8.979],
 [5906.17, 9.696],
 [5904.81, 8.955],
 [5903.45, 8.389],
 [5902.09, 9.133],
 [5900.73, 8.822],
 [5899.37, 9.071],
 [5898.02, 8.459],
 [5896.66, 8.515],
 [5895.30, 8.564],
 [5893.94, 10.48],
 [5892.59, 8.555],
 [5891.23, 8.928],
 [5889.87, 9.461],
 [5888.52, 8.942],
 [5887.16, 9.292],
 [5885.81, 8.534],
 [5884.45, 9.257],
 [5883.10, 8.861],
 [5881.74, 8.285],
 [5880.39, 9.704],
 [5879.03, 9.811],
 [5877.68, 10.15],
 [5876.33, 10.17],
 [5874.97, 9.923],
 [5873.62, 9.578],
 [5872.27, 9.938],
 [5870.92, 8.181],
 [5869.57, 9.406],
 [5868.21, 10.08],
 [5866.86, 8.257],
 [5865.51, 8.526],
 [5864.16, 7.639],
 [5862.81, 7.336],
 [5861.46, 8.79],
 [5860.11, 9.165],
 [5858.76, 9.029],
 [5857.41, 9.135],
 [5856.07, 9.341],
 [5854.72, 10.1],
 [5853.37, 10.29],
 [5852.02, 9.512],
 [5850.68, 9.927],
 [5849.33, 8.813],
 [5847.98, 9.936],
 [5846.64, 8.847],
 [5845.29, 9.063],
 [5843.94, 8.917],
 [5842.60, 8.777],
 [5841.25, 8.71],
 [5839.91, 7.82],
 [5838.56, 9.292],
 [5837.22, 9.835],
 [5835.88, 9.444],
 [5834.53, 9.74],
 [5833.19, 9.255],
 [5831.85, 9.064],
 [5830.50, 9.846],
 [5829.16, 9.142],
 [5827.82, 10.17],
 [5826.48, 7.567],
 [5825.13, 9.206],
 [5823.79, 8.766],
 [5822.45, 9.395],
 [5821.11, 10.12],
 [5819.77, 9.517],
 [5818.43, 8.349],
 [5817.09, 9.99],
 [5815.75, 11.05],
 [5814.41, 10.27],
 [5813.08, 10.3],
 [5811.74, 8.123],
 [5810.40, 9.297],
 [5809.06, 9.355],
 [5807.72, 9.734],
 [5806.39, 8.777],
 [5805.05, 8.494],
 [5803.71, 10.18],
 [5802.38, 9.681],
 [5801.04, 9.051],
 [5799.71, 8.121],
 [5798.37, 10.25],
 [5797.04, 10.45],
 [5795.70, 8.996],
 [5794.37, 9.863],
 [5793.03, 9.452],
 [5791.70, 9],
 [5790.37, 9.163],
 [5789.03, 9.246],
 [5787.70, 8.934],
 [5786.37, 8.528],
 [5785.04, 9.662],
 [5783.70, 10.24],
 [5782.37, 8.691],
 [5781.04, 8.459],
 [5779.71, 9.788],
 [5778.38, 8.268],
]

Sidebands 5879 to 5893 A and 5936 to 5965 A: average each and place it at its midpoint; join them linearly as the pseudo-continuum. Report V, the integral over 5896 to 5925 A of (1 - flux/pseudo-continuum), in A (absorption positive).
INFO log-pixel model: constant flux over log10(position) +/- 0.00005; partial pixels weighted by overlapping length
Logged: 1.0 A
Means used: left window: 9.03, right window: 9.1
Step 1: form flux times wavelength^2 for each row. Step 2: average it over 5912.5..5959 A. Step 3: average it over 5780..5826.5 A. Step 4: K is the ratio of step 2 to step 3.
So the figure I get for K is 1.0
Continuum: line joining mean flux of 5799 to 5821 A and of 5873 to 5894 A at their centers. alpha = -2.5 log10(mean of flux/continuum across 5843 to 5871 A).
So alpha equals 0.03 mag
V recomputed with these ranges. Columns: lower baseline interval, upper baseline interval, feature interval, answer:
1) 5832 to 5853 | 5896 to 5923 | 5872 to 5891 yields -1.03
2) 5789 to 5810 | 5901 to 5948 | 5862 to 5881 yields -0.16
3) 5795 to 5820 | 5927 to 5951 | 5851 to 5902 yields 1.15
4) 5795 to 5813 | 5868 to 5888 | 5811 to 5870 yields 0.77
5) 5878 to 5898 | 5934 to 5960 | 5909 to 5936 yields 0.94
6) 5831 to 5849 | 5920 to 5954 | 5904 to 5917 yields 0.50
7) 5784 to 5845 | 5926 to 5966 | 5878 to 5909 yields 0.53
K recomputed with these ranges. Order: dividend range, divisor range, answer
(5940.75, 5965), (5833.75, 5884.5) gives 1.02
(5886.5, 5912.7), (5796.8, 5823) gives 0.96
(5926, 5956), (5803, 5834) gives 1.02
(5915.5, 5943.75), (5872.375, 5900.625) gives 1.00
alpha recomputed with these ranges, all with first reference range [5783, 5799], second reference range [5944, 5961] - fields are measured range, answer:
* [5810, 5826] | -0.01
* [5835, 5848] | 0.04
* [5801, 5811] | 0.01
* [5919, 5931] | 0.05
